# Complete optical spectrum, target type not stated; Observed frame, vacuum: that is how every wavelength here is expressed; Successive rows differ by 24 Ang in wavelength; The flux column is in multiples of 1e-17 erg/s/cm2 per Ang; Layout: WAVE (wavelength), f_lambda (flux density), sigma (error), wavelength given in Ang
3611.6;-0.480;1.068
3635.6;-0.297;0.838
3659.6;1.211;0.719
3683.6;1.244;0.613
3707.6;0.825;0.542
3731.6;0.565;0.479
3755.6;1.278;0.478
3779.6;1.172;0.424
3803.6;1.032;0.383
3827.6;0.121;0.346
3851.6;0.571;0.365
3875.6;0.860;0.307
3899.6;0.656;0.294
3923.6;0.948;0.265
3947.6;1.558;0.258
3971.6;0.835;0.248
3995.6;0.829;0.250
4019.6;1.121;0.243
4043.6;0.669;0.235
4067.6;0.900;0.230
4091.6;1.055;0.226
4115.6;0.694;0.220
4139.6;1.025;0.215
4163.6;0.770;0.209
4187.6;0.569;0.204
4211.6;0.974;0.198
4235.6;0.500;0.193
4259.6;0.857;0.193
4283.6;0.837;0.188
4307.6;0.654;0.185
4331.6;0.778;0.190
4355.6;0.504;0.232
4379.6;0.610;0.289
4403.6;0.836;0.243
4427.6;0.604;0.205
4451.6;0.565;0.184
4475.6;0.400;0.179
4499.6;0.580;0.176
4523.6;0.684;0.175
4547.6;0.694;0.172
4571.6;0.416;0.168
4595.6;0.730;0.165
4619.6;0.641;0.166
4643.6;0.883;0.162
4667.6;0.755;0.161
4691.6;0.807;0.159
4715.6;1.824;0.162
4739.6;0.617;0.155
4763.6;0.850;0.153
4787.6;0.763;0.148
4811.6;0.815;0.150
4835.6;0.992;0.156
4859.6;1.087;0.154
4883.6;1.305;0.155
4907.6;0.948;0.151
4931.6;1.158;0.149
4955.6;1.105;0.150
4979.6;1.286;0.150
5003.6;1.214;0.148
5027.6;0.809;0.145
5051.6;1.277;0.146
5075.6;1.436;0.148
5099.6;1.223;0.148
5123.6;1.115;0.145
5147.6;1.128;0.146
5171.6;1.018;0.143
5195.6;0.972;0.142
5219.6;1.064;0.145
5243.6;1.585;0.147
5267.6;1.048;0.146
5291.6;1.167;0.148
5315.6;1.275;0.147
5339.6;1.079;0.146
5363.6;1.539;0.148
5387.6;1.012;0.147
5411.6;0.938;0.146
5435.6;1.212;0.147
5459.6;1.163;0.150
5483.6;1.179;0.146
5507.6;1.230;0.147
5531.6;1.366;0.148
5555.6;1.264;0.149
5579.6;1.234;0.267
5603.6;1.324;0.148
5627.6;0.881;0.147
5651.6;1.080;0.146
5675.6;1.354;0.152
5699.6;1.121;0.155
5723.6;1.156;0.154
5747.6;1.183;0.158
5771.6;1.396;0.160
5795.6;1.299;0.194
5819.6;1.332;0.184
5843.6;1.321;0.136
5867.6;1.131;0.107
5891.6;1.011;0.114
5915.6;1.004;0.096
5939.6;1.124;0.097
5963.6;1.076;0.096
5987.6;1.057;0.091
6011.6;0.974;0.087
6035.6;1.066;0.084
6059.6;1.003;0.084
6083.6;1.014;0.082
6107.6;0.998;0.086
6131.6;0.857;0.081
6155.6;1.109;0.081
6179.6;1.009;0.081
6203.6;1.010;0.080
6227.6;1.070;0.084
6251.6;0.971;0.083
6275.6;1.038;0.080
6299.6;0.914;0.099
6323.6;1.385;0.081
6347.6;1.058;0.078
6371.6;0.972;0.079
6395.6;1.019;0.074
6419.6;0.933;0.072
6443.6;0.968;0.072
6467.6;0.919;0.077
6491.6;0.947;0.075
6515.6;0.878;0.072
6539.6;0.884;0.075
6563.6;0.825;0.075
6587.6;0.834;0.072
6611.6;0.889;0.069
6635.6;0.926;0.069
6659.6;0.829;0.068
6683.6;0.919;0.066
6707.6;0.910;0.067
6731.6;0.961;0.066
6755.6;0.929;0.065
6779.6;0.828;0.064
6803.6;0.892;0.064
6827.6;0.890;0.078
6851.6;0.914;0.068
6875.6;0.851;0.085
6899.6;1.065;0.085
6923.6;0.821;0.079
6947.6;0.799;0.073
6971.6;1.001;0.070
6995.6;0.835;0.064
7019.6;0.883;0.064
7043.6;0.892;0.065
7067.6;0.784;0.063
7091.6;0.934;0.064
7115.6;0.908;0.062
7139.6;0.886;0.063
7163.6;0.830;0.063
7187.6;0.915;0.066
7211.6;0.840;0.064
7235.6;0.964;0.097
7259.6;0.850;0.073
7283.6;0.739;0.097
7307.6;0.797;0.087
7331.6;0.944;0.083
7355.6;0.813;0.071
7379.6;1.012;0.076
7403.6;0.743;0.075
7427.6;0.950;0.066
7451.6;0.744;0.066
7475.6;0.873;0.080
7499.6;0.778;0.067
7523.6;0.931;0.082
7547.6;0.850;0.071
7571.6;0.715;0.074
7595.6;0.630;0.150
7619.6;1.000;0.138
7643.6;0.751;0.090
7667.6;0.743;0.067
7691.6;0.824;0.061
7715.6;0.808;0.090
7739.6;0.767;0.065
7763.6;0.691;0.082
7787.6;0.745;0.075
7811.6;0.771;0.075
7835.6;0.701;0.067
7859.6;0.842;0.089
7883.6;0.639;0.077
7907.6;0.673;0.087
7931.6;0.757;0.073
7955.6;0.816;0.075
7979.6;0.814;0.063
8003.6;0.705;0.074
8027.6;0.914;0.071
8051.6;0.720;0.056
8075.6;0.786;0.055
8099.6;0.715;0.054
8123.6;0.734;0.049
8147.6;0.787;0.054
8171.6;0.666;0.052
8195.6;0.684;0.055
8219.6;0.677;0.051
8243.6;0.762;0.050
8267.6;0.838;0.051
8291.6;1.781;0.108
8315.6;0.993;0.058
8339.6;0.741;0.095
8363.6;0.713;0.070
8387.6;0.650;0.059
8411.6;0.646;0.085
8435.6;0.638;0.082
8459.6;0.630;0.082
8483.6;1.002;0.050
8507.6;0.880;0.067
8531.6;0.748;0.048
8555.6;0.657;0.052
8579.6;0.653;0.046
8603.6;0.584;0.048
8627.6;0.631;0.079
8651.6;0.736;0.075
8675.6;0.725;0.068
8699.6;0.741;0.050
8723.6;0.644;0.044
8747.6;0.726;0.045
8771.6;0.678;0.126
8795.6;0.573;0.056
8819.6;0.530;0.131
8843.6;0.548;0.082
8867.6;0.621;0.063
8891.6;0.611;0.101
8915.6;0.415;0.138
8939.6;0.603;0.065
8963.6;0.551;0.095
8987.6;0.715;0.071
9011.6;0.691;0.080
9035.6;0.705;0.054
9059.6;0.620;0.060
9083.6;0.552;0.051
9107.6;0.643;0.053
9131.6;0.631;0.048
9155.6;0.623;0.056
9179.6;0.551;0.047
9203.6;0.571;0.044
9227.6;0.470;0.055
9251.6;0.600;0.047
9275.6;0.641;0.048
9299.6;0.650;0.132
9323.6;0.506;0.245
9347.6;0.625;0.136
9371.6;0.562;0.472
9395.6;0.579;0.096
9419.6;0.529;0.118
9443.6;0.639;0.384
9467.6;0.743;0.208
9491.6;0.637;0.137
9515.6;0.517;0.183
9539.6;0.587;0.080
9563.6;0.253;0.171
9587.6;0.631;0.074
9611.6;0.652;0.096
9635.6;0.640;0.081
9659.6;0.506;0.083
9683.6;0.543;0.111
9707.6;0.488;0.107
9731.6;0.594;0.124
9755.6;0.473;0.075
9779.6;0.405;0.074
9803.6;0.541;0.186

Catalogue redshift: 0.26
